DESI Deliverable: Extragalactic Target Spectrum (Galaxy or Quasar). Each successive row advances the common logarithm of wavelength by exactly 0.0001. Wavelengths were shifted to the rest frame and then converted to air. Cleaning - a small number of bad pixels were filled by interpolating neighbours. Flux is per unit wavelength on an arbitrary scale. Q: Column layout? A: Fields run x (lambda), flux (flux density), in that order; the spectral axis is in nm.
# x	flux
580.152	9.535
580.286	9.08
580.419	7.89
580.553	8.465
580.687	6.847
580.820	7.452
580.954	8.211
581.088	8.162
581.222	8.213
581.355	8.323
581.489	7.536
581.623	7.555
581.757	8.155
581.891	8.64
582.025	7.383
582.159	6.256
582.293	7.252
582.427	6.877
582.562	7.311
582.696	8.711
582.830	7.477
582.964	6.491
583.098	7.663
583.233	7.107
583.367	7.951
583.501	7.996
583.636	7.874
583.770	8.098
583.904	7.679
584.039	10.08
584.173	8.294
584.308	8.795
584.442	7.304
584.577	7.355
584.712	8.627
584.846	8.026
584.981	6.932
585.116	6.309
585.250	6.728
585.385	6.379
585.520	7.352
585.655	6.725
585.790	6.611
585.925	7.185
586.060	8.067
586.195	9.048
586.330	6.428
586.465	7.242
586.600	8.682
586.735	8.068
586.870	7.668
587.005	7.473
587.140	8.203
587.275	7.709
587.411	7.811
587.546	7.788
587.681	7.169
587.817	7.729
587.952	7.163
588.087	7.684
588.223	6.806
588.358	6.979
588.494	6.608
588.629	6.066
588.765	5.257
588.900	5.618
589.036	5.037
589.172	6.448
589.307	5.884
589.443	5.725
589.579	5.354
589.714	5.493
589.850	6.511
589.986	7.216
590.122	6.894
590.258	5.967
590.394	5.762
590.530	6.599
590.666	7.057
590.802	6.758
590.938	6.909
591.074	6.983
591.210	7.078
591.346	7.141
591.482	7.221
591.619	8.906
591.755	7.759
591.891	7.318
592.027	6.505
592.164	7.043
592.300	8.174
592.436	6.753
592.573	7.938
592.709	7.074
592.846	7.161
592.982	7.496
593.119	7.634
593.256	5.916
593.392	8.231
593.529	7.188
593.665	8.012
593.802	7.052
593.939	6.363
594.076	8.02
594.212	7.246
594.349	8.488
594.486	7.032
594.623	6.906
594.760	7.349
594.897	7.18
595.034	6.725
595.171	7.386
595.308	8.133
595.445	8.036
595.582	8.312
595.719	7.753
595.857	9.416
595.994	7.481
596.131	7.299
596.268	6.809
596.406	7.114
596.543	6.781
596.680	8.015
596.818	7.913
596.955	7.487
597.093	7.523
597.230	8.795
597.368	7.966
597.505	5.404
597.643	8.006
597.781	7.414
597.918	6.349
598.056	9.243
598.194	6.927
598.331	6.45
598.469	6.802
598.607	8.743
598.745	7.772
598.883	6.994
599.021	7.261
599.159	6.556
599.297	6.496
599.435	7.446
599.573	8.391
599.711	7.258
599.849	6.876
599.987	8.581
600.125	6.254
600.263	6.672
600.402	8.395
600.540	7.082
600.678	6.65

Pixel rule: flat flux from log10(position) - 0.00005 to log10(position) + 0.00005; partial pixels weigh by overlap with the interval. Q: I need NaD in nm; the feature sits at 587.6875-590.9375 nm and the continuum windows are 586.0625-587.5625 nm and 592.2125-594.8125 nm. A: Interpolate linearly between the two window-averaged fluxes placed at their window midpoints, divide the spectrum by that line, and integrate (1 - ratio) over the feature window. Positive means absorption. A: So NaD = 0.537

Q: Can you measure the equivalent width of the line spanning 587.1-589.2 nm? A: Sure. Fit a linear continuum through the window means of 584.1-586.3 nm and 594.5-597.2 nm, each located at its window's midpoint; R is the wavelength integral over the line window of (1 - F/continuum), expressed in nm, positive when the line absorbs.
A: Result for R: 0.18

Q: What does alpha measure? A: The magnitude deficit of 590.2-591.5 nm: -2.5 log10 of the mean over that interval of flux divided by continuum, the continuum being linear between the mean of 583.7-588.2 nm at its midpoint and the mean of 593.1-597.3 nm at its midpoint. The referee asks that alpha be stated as 0.13 mag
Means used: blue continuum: 7.64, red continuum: 7.53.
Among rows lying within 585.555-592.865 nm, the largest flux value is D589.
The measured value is 9.048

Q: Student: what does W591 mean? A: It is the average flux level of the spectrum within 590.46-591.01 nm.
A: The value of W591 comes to 6.83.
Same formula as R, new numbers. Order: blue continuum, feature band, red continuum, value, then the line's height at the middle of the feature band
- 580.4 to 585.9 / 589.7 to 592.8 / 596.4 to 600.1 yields 0.20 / 7.52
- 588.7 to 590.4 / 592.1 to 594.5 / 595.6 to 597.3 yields -0.17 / 6.91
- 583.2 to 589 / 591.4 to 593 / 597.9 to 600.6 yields -0.01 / 7.4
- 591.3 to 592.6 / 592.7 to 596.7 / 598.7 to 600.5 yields -0.03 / 7.4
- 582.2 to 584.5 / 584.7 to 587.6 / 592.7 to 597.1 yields 0.09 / 7.73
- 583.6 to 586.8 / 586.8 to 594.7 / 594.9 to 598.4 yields 0.62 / 7.6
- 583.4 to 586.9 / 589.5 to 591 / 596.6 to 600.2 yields 0.23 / 7.58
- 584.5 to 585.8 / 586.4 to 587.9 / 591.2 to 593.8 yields -0.12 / 7.2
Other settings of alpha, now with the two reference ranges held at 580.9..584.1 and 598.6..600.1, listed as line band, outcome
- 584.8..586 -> 0.122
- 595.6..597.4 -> -0.038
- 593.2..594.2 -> 0.037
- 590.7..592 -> 0.040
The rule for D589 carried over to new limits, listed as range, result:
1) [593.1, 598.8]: 9.416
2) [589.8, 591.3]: 7.216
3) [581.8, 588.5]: 10.08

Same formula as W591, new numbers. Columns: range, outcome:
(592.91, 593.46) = 7.32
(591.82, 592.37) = 7.27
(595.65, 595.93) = 8.55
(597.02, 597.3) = 8.14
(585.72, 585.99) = 6.89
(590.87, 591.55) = 7.07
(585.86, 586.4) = 7.68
